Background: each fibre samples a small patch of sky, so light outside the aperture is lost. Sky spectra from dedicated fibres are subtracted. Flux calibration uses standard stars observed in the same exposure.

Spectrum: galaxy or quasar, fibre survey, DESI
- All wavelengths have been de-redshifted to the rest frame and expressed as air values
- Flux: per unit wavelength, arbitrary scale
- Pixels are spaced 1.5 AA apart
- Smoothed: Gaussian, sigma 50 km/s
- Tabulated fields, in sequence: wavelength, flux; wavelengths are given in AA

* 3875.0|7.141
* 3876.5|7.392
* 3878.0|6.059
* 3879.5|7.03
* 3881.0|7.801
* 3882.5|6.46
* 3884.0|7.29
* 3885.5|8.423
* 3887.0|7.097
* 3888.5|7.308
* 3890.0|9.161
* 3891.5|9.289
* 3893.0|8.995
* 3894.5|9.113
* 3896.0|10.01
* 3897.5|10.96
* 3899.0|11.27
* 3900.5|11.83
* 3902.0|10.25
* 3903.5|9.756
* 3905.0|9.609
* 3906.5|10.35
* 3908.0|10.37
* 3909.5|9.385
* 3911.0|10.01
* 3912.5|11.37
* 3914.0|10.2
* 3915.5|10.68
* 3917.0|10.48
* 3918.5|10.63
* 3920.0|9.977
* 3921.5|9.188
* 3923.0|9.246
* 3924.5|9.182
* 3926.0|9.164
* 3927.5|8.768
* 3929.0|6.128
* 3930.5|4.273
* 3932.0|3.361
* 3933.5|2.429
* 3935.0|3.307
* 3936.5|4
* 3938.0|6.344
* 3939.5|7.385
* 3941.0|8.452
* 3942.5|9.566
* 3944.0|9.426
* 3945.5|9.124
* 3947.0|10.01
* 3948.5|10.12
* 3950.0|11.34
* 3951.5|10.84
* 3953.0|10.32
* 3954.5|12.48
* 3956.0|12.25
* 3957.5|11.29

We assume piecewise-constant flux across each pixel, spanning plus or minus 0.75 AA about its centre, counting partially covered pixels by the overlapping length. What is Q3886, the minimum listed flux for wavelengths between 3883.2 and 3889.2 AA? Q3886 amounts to 7.097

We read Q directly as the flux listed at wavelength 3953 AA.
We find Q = 10.32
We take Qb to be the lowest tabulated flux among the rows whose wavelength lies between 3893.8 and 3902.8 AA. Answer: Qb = 9.113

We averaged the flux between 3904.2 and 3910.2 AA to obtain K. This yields 9.93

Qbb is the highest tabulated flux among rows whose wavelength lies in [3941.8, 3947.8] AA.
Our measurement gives 10.01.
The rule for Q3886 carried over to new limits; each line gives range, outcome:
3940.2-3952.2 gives 8.452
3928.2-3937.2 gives 2.429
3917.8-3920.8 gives 9.977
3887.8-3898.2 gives 7.308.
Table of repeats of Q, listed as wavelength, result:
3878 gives 6.059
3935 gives 3.307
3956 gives 12.25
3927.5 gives 8.768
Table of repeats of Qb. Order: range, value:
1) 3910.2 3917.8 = 10.01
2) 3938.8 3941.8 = 7.385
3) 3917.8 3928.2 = 8.768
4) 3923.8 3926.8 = 9.164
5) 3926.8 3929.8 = 6.128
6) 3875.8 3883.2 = 6.059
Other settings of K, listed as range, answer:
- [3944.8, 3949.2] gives 9.75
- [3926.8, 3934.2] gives 4.98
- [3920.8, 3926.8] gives 9.19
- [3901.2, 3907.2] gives 10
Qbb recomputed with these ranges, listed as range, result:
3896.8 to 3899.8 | 11.27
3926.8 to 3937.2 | 8.768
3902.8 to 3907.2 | 10.35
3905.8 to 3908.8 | 10.37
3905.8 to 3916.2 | 11.37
